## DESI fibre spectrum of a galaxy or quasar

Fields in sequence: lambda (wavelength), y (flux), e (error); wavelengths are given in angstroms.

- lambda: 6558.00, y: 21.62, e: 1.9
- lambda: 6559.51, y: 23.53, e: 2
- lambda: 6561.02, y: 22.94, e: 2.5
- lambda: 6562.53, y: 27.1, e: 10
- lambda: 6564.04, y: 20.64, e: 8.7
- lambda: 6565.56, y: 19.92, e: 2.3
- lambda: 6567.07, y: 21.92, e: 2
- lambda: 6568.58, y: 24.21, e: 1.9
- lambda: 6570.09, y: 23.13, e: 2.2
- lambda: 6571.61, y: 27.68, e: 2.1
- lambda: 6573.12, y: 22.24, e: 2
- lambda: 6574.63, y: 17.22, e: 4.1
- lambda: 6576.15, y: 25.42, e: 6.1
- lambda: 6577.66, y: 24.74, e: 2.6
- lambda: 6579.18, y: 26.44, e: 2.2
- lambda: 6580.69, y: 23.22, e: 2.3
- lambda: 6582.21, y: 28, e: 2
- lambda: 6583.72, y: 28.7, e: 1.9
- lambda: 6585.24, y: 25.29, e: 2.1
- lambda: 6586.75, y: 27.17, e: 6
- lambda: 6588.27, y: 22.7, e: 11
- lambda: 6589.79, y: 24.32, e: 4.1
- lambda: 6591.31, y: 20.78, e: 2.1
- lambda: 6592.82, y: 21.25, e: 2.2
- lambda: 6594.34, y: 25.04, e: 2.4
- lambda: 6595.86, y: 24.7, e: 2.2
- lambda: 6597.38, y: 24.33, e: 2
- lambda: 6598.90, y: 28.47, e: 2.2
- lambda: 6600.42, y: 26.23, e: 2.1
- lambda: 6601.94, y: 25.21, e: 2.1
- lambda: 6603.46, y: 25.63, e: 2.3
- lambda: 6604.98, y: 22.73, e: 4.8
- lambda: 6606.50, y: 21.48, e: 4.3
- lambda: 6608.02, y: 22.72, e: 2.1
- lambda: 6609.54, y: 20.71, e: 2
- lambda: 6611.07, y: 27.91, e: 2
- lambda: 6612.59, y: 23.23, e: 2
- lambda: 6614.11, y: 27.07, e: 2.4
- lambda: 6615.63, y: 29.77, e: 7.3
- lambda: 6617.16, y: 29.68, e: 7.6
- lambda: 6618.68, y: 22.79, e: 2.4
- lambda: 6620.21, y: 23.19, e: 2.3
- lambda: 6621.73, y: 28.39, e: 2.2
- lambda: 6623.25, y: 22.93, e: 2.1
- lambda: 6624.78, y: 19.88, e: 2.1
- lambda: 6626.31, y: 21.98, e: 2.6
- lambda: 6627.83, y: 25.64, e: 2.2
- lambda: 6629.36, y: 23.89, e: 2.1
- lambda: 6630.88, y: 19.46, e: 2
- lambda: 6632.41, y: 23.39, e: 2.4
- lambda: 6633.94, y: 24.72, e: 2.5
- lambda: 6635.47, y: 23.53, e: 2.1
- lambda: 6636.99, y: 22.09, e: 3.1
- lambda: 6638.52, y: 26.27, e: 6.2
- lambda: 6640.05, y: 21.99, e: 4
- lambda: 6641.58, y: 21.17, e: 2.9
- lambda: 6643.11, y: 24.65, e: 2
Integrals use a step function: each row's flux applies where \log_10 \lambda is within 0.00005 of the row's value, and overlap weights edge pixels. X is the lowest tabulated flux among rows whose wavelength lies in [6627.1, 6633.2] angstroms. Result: 19.46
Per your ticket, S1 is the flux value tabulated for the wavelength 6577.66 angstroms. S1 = 24.74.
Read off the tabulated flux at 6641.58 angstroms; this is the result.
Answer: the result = 21.17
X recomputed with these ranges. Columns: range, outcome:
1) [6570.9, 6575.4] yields 17.22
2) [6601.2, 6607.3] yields 21.48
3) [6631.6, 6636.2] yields 23.39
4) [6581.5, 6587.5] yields 25.29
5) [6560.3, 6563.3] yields 22.94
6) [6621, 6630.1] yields 19.88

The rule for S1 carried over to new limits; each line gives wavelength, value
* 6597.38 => 24.33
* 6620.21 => 23.19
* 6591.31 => 20.78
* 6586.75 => 27.17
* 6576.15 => 25.42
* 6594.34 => 25.04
